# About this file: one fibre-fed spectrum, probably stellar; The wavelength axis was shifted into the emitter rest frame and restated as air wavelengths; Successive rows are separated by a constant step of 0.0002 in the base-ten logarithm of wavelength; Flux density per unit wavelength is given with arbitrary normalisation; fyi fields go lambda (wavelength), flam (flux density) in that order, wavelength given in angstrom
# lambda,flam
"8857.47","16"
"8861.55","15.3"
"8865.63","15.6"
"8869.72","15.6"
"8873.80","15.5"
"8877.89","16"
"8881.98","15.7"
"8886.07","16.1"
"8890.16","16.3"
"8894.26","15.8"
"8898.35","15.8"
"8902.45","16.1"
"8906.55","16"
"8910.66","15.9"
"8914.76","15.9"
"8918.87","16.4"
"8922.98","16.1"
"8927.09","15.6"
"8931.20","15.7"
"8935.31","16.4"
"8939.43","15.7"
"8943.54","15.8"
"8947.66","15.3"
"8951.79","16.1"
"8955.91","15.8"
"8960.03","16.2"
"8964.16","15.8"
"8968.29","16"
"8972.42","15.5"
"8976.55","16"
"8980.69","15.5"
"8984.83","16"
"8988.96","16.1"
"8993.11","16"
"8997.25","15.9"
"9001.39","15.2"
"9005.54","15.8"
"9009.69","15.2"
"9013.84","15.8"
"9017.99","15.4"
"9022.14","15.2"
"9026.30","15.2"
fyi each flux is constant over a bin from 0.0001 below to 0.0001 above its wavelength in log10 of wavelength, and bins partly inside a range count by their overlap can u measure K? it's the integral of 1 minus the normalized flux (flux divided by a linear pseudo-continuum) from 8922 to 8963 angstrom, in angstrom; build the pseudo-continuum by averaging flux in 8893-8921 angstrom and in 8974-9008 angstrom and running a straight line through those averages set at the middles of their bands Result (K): 0.1 angstrom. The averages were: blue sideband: 16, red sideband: 15.8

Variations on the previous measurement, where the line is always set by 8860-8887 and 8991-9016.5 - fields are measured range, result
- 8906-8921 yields -0.37 angstrom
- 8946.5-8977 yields -0.38 angstrom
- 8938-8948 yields 0.01 angstrom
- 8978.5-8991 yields -0.18 angstrom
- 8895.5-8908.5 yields -0.24 angstrom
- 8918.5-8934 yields -0.26 angstrom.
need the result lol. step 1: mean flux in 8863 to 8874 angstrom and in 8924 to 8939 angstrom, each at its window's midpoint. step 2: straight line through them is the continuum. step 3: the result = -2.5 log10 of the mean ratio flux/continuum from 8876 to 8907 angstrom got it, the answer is -0.02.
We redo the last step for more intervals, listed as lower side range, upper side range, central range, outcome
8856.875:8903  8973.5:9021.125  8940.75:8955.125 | 0.000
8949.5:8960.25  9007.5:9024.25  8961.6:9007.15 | -0.007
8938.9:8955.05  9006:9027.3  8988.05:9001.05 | -0.026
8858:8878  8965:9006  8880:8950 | -0.017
